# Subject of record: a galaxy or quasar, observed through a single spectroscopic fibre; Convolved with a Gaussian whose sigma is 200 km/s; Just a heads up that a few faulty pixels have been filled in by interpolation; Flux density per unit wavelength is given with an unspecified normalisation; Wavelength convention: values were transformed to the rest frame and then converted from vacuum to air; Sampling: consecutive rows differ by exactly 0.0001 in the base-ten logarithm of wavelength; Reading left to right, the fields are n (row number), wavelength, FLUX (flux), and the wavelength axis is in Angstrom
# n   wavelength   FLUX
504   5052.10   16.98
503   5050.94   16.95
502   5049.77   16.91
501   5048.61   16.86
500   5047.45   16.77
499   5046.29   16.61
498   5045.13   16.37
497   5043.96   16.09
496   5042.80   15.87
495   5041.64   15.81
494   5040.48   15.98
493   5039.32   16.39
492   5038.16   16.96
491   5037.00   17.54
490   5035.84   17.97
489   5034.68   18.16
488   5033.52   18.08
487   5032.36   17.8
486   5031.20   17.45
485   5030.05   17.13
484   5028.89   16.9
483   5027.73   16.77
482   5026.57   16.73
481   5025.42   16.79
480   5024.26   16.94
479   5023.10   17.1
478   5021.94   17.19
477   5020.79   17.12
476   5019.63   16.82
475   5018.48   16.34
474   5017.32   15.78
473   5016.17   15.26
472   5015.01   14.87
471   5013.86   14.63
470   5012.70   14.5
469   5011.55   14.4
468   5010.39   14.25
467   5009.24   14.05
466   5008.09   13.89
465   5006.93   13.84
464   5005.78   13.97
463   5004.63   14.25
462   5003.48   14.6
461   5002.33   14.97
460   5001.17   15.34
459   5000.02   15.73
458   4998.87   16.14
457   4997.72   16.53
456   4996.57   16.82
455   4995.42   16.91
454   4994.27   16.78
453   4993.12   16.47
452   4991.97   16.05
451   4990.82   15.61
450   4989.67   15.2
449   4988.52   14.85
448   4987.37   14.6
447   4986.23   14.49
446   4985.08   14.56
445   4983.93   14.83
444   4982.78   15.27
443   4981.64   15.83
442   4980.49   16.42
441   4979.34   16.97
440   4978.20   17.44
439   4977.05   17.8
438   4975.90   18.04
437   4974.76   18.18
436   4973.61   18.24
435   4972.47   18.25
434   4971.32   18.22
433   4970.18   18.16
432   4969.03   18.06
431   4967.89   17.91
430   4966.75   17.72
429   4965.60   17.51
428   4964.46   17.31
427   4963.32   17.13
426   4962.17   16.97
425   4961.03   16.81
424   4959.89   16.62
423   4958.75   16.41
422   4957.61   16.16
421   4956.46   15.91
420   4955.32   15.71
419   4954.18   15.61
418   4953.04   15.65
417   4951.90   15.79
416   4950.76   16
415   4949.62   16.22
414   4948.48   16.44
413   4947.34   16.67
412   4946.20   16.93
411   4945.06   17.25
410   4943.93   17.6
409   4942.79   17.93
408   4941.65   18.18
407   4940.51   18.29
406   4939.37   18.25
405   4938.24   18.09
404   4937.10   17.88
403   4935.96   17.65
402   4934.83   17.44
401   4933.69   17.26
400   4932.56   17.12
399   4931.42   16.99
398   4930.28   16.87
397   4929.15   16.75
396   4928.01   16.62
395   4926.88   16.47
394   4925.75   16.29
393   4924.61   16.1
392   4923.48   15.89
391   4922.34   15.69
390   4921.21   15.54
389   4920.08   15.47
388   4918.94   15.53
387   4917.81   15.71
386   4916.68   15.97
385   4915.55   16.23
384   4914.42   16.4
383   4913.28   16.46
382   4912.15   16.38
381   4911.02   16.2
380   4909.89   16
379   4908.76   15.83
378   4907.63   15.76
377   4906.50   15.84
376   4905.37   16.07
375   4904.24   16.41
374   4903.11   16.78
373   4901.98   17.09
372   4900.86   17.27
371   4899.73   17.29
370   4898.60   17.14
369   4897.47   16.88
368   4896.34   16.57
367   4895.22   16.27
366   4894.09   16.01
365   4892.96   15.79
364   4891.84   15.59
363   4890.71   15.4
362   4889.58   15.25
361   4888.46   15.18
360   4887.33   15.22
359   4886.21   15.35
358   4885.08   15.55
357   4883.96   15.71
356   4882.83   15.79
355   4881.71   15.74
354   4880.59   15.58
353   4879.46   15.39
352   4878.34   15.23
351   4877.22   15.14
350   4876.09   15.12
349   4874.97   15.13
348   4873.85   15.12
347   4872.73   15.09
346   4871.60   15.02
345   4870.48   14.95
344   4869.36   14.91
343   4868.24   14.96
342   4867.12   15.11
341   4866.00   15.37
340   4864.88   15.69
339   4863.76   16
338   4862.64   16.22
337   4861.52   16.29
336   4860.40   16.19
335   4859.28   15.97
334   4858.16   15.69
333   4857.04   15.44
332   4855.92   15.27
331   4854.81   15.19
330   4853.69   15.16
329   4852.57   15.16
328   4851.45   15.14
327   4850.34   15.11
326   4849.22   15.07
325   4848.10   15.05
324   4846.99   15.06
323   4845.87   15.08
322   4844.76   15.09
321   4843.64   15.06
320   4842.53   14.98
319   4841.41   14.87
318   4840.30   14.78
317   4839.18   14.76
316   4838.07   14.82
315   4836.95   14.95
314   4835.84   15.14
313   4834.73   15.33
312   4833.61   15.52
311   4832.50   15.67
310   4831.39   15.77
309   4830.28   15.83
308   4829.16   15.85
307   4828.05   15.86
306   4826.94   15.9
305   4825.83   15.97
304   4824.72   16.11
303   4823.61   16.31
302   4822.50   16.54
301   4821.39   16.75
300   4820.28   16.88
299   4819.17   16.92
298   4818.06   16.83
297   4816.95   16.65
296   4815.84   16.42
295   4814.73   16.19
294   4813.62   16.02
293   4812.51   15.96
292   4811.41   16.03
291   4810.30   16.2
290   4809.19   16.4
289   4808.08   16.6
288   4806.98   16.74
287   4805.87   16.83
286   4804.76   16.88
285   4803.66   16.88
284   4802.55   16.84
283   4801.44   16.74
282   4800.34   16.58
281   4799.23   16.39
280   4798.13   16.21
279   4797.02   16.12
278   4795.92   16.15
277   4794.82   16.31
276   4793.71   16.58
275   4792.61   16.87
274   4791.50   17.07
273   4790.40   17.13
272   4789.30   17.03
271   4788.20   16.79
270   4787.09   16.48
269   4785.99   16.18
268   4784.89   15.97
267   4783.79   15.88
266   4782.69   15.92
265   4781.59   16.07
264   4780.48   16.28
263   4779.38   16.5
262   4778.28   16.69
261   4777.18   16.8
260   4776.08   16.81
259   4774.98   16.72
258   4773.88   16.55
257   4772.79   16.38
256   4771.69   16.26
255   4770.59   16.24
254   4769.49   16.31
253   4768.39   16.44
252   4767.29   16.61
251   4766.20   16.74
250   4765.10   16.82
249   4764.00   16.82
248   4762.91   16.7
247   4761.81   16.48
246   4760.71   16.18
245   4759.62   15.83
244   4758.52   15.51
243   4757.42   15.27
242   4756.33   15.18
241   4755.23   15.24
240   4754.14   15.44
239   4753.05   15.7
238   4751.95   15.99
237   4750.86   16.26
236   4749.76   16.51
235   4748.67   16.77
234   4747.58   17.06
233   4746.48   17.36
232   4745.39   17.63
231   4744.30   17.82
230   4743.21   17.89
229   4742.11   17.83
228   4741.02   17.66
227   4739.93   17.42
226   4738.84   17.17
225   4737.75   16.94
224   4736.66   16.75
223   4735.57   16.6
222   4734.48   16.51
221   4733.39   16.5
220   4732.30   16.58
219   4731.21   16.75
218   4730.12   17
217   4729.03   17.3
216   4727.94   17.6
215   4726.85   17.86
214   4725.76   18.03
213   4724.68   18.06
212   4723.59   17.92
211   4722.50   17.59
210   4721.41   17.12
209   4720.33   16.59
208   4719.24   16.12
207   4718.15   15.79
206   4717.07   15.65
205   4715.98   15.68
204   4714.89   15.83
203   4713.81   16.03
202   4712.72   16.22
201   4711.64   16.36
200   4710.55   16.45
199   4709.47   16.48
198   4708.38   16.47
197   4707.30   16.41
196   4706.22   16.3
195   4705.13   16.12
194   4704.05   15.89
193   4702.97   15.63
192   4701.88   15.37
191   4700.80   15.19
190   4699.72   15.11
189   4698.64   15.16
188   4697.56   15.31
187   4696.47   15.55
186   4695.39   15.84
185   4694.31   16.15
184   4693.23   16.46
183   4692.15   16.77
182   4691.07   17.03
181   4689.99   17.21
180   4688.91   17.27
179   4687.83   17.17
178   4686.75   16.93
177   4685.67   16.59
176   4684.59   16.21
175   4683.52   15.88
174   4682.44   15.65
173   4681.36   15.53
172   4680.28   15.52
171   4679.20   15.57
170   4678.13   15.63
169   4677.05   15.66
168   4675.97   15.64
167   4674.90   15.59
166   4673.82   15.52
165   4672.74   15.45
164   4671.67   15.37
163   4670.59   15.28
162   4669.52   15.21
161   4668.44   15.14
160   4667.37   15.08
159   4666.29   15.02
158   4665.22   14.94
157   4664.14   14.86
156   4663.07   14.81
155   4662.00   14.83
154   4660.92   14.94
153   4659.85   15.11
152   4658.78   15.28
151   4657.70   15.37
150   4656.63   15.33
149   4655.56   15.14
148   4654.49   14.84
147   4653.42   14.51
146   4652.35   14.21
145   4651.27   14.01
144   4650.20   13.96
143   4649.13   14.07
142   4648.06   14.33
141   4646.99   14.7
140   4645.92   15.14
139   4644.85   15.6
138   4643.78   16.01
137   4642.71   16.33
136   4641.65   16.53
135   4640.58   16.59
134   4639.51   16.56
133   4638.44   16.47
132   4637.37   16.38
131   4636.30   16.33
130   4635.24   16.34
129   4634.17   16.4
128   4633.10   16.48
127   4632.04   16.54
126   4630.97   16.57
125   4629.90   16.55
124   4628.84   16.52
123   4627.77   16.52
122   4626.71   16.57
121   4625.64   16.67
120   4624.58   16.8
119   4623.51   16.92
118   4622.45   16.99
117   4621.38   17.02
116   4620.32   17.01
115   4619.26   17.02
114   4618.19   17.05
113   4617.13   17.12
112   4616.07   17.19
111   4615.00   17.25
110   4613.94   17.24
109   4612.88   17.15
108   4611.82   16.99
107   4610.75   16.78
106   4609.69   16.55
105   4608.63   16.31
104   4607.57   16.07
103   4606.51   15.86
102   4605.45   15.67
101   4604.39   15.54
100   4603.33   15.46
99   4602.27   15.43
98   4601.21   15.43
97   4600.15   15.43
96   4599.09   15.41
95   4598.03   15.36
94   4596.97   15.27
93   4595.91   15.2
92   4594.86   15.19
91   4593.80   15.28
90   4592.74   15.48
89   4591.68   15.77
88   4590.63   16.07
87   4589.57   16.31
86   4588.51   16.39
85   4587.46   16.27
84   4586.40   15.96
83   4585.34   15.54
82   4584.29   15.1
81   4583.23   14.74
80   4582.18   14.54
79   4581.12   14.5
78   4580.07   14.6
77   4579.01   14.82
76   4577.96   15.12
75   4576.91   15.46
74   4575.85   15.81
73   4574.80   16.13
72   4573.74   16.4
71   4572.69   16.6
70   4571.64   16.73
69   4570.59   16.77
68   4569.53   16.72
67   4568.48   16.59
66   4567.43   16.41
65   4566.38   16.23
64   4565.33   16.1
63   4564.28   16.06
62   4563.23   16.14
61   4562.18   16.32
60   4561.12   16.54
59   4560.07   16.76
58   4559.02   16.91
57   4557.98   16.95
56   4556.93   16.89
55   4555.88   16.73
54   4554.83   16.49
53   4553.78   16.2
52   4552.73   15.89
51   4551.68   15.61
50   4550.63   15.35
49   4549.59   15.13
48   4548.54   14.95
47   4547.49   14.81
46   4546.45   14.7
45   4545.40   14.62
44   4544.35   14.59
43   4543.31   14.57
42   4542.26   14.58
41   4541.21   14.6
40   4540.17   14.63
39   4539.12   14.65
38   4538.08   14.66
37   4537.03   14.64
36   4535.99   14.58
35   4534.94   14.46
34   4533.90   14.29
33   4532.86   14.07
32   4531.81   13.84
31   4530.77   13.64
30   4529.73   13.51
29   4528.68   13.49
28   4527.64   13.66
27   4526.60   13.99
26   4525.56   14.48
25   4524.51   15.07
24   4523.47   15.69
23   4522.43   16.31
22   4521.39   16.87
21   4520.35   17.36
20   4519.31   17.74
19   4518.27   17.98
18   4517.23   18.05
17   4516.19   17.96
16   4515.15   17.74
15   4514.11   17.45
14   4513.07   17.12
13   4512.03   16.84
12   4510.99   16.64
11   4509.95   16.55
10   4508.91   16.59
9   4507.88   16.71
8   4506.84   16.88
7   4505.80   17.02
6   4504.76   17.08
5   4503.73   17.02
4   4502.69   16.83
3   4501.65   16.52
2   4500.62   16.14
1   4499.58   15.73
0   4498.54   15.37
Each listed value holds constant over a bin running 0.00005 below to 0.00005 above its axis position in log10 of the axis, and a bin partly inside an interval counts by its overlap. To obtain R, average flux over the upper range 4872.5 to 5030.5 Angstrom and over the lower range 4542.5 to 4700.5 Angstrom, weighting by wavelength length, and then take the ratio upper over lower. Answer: 1.02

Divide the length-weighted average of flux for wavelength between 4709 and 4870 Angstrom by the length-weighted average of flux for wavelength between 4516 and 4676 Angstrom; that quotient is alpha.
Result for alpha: 1.0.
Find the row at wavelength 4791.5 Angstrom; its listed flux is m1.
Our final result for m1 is 17.07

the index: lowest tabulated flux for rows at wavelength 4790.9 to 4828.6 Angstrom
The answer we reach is 15.86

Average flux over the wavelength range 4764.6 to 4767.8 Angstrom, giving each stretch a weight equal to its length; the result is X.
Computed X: 16.7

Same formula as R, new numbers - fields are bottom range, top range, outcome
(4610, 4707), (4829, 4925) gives 0.98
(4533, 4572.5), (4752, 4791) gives 1.04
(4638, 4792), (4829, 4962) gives 0.99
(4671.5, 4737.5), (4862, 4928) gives 0.97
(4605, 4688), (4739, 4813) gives 1.04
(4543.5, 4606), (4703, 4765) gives 1.06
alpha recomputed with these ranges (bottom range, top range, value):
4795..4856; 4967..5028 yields 1.01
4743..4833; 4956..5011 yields 0.99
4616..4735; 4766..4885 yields 0.99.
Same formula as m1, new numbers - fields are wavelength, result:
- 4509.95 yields 16.55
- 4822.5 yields 16.54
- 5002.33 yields 14.97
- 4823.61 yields 16.31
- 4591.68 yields 15.77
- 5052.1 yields 16.98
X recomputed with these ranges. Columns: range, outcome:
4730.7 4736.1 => 16.6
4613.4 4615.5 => 17.3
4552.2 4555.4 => 16.2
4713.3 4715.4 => 16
